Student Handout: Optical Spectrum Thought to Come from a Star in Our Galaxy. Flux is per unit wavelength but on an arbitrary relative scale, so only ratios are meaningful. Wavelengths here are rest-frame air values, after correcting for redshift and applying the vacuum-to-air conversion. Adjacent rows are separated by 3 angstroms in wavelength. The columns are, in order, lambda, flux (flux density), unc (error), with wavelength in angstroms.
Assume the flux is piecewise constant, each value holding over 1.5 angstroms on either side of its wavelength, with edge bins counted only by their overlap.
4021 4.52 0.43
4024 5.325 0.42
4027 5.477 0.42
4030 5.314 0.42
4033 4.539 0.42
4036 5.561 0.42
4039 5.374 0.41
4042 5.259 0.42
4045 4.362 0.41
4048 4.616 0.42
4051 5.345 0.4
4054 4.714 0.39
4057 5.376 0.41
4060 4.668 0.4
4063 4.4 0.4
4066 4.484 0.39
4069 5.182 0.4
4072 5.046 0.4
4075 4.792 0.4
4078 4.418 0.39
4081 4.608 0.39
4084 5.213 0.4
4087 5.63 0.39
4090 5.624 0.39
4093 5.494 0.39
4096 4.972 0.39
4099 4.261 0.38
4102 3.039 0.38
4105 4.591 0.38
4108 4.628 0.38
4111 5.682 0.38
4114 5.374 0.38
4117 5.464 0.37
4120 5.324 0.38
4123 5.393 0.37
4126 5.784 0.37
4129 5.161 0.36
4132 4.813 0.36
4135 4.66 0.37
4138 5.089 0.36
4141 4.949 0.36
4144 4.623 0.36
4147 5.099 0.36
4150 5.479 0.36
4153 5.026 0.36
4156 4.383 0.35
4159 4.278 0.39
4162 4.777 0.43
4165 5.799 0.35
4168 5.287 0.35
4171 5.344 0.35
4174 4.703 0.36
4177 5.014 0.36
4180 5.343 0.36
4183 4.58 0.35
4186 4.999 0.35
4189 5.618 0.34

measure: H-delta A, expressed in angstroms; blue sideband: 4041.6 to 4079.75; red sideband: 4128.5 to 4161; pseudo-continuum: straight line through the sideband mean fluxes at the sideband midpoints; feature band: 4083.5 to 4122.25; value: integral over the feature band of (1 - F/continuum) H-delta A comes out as -1.5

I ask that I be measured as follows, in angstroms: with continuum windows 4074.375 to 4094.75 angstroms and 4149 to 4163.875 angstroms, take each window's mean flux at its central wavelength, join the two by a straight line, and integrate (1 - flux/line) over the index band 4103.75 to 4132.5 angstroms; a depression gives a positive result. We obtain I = -1.6 angstroms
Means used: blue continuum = 5.12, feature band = 5.24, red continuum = 4.79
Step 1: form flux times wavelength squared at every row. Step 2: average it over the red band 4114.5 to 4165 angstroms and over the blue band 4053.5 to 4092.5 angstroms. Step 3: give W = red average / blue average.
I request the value 1.05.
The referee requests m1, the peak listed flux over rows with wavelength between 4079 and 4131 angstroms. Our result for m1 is 5.784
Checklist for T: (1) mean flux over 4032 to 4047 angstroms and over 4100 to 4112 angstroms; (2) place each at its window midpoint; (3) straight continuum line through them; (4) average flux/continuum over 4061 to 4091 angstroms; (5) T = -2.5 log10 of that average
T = -0.05 mag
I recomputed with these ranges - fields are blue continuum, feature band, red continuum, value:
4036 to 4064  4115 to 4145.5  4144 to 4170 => -0.9 angstroms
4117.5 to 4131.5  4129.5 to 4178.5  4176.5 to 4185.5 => 1.9 angstroms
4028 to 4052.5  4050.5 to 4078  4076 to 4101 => 0.9 angstroms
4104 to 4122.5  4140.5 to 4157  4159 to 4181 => 0.7 angstroms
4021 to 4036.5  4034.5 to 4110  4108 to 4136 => 4.9 angstroms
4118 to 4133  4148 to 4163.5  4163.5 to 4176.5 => 1.4 angstroms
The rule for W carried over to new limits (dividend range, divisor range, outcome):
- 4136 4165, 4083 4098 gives 0.94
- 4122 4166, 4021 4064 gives 1.05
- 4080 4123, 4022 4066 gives 1.03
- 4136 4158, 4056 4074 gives 1.06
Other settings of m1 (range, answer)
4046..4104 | 5.63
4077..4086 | 5.213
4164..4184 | 5.799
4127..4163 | 5.479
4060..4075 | 5.182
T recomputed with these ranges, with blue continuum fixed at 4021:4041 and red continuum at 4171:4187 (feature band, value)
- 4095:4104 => 0.24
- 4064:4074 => 0.06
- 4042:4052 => 0.08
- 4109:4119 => -0.08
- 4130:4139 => 0.04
